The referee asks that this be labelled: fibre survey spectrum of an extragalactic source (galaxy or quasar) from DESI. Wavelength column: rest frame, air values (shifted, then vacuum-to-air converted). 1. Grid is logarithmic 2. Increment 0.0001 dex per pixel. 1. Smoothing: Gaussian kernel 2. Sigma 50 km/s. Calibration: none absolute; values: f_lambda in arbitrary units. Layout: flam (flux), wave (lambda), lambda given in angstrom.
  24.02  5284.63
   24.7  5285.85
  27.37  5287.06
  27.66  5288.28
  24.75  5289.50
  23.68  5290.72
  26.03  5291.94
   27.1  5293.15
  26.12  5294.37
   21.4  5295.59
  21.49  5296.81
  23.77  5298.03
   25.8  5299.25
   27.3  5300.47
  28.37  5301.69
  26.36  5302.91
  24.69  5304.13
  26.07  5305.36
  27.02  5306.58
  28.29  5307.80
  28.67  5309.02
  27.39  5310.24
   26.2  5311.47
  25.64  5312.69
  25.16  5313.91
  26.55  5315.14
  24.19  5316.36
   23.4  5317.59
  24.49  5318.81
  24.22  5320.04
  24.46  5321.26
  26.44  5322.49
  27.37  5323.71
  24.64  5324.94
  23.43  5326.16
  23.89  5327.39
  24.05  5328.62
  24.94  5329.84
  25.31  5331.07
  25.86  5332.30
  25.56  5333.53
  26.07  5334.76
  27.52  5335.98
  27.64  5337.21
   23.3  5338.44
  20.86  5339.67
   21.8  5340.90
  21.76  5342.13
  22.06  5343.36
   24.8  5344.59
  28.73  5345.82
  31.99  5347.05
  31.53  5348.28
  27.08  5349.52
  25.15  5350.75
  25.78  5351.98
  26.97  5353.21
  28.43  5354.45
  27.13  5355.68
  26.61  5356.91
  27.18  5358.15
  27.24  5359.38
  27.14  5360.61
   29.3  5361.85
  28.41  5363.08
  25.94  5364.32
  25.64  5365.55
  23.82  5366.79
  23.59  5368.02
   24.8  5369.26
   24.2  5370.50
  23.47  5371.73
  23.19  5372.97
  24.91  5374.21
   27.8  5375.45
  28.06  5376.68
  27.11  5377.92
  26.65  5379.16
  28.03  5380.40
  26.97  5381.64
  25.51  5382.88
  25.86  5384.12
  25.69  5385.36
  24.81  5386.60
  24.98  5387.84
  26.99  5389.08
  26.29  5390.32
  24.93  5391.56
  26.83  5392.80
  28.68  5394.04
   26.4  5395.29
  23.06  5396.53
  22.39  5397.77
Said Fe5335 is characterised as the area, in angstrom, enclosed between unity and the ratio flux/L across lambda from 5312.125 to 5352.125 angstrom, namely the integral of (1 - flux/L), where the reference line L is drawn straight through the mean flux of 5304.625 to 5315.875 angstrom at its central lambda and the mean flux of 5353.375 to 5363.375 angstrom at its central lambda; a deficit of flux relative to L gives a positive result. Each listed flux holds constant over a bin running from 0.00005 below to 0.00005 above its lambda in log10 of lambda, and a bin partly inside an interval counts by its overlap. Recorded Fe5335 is 2.68 angstrom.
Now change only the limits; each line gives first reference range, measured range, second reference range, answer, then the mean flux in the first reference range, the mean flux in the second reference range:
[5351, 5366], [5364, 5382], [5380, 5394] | 0.7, 27.1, 26.2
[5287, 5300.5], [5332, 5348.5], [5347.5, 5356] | 0.9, 25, 27.5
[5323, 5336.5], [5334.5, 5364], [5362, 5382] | -1.0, 25.3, 25.9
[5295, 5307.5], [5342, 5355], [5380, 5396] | -0.6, 25.3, 26.3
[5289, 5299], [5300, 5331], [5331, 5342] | -1.5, 24.3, 24.7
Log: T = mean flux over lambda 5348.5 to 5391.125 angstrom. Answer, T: 26.2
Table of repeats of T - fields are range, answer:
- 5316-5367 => 25.8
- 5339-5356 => 26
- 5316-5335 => 24.9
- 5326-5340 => 25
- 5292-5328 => 25.5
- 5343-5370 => 26.8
